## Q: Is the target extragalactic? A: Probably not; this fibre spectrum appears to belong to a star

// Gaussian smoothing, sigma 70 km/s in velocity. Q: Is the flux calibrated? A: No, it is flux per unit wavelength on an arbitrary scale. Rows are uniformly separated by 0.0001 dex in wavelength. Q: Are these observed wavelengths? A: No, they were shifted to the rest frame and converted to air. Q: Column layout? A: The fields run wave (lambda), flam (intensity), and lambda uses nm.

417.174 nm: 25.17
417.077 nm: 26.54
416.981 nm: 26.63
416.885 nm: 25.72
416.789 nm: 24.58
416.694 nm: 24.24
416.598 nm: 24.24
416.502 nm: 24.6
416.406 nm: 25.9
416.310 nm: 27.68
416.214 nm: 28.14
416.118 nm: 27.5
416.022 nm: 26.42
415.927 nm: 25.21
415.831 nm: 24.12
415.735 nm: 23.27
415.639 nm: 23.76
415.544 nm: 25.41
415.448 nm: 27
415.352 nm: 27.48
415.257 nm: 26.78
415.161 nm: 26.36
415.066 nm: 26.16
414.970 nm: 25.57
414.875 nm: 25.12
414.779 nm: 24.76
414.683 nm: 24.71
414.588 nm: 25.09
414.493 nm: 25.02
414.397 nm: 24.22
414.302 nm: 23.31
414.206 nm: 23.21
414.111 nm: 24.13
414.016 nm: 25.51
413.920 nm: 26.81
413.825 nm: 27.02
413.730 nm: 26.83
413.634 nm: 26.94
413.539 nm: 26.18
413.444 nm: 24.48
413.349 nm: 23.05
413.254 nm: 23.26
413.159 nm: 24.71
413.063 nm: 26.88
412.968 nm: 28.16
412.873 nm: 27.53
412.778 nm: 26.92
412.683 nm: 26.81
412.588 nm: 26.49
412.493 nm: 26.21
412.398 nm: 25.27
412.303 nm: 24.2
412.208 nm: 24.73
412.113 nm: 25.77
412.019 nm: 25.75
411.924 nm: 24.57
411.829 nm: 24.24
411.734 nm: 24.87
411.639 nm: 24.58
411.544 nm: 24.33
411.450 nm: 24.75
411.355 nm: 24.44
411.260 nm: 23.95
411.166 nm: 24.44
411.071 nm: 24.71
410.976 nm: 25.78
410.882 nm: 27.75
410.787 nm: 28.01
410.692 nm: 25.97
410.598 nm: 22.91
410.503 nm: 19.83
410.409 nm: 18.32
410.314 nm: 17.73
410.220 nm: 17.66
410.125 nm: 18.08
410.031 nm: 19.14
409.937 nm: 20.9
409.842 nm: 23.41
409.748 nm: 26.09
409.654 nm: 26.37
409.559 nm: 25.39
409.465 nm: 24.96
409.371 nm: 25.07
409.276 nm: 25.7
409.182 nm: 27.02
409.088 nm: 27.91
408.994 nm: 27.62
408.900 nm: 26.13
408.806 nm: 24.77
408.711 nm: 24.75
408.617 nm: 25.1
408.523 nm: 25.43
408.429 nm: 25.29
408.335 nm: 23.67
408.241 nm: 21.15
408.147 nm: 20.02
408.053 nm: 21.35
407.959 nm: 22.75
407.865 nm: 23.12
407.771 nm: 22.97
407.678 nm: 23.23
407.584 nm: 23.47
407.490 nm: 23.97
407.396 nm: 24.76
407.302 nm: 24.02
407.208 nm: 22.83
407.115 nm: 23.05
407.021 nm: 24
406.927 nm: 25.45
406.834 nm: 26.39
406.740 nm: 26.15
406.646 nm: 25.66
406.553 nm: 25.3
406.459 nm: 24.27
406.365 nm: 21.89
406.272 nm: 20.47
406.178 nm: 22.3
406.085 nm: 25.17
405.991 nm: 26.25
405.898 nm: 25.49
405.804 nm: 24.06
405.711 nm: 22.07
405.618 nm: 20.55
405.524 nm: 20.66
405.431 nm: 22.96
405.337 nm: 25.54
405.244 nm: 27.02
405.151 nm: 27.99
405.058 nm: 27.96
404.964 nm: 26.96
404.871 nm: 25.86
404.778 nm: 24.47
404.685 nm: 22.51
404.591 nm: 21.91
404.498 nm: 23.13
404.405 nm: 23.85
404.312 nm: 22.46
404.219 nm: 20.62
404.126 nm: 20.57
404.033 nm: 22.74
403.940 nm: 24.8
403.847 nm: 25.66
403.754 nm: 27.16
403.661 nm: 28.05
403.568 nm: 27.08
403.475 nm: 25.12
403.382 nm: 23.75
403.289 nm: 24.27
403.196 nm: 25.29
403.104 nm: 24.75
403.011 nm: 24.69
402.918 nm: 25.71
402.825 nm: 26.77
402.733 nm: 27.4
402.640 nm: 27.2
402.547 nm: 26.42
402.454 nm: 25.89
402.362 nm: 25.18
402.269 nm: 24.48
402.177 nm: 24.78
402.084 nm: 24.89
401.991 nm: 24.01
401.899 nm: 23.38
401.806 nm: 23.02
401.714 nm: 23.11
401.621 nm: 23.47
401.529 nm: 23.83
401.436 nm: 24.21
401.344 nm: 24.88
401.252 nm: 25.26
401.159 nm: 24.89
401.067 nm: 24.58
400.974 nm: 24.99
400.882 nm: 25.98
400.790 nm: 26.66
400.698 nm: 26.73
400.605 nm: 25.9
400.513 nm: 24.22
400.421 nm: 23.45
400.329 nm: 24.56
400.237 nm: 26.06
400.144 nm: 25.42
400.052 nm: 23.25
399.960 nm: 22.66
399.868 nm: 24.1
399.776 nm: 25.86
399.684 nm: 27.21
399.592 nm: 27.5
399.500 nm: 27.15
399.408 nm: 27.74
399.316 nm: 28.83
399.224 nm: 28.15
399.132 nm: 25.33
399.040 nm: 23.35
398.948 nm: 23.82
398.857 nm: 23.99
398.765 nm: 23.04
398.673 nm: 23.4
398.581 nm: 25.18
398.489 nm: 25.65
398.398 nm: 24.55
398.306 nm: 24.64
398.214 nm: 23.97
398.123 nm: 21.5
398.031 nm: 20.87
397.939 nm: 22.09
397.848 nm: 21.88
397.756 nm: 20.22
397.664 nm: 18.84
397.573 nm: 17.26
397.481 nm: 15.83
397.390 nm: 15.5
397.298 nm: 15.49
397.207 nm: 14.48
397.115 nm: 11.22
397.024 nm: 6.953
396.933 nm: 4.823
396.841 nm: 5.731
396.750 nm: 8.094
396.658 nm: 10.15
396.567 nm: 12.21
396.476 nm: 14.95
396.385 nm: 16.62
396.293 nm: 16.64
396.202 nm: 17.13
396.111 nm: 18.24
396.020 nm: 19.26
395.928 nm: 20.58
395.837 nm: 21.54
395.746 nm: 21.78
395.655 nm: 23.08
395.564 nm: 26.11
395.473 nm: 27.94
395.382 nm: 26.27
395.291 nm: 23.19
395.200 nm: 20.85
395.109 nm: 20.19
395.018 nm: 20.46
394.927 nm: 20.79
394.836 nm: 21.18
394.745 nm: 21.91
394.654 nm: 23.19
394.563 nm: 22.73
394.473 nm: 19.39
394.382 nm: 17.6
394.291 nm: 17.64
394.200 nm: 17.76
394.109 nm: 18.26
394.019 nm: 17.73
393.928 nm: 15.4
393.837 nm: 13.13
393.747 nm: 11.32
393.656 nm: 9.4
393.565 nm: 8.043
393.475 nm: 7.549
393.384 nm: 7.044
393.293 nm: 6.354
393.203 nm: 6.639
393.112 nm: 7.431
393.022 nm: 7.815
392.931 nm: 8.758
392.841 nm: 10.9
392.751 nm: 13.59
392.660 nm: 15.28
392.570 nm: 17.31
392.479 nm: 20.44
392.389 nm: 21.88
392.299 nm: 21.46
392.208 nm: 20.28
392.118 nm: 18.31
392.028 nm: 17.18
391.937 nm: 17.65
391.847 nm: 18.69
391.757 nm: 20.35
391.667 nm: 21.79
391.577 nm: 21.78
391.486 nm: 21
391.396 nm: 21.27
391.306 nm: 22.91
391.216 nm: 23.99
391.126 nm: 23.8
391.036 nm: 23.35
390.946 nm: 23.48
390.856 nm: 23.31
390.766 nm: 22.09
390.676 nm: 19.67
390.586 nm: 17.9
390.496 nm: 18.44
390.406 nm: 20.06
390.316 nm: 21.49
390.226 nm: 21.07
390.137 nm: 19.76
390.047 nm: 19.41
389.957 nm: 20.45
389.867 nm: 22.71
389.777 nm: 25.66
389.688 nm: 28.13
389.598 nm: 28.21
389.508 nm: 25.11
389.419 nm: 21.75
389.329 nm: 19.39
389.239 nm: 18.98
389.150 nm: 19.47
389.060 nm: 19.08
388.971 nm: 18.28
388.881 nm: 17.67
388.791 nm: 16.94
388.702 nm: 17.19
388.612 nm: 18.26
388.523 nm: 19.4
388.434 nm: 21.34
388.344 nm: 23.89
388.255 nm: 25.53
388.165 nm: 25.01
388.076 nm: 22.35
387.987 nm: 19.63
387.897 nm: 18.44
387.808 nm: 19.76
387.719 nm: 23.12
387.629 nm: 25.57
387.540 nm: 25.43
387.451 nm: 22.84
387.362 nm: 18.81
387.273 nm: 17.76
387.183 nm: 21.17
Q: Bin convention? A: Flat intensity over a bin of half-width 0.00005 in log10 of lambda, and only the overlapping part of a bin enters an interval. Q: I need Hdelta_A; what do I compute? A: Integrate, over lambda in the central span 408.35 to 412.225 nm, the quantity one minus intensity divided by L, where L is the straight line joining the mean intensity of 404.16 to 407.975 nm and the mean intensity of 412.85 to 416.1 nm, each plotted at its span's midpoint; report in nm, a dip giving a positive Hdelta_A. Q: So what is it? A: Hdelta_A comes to 0.07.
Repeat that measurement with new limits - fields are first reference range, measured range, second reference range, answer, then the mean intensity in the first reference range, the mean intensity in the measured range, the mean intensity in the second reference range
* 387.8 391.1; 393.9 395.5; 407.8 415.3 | 0.10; 21.2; 20.7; 24.6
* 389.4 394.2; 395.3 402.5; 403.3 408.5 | -0.27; 18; 21.9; 24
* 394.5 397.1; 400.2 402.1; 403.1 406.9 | -0.25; 18.2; 24.7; 24.4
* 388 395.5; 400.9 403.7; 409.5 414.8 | -0.41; 19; 25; 24.5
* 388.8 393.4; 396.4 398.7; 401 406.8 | 0.52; 19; 17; 24.5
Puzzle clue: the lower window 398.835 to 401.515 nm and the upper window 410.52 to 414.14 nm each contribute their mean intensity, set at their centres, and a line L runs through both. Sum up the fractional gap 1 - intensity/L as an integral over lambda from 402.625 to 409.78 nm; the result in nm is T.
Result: 0.26 nm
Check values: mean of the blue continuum 25.4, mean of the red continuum 25.5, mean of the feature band 24.5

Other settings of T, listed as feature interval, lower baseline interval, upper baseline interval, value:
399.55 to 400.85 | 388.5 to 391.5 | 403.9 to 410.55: -0.15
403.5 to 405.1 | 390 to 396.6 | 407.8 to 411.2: -0.18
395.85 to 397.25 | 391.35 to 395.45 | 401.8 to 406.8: 0.42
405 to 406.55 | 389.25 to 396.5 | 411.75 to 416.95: -0.08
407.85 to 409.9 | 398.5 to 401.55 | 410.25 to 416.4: 0.04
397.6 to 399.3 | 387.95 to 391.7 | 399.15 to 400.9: 0.12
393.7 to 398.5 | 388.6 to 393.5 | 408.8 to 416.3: 0.44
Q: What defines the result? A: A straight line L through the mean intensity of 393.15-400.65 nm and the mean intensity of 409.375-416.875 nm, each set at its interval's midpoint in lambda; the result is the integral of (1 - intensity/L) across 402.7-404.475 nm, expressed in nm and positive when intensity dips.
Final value -0.248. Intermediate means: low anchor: 19.5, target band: 24.7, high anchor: 24.8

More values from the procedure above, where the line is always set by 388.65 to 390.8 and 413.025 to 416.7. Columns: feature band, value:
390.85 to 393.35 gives 0.42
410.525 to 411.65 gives -0.01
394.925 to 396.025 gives -0.04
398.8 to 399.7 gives -0.15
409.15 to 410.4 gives 0.09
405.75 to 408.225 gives 0.02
